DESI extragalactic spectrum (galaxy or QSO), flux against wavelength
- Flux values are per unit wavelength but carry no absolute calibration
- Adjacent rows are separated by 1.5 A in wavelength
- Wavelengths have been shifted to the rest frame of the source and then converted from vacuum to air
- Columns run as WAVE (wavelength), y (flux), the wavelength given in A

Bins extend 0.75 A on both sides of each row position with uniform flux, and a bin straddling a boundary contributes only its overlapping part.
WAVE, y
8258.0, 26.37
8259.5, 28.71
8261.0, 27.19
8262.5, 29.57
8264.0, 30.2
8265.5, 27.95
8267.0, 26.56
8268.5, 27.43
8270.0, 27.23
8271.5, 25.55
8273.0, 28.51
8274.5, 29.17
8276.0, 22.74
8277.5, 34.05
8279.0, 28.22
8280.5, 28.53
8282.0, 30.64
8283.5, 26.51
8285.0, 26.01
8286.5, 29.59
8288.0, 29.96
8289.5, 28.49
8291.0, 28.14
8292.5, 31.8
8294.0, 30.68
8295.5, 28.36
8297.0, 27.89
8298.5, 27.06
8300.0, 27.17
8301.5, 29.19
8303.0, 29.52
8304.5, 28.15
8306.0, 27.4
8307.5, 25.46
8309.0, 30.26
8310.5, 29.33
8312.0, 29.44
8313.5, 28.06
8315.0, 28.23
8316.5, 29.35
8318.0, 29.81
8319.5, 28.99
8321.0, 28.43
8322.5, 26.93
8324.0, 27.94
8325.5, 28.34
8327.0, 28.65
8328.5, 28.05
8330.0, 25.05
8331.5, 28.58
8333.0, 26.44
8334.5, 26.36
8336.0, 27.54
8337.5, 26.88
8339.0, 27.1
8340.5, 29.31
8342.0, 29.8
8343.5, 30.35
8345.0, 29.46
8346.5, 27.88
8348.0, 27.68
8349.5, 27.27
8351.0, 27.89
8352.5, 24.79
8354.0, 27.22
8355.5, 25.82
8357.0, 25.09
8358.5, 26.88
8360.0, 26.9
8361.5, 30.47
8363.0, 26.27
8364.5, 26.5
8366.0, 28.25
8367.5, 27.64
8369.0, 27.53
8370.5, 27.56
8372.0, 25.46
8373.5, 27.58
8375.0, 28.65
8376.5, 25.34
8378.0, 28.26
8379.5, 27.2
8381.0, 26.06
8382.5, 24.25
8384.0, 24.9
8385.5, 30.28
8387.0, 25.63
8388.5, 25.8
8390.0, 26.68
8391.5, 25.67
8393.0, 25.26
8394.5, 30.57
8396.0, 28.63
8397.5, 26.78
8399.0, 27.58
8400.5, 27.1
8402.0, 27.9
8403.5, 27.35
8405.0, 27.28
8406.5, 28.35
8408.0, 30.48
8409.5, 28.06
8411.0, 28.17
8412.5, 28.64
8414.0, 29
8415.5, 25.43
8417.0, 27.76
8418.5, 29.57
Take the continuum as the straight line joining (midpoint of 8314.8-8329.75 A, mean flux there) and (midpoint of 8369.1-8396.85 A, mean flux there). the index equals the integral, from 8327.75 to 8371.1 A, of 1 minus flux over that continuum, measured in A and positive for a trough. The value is 0.4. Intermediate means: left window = 28.4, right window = 26.9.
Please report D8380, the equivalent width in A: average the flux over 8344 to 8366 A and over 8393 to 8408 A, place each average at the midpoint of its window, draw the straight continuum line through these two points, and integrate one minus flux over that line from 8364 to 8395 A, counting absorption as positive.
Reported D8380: 0.8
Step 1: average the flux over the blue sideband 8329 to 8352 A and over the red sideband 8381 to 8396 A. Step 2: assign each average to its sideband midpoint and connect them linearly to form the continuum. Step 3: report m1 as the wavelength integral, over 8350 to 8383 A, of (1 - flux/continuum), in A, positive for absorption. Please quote 0.3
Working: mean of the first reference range 27.8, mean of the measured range 26.9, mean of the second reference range 26.6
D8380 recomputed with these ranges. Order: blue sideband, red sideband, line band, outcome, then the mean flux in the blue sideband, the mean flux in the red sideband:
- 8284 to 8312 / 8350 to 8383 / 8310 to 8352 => -0.6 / 28.6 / 26.9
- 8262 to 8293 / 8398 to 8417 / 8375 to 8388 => 0.7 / 28.4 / 27.9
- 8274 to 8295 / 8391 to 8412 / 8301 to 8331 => 0.3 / 28.9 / 27.8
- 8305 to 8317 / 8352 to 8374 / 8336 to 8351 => -0.5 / 28.4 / 26.9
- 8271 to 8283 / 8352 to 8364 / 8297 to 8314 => -0.3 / 28.4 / 26.7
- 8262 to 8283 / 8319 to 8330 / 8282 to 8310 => -0.4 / 28.3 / 28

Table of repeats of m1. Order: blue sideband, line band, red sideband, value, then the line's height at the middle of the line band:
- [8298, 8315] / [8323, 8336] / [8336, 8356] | 0.3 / 28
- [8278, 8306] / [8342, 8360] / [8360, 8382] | 0.2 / 27.6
